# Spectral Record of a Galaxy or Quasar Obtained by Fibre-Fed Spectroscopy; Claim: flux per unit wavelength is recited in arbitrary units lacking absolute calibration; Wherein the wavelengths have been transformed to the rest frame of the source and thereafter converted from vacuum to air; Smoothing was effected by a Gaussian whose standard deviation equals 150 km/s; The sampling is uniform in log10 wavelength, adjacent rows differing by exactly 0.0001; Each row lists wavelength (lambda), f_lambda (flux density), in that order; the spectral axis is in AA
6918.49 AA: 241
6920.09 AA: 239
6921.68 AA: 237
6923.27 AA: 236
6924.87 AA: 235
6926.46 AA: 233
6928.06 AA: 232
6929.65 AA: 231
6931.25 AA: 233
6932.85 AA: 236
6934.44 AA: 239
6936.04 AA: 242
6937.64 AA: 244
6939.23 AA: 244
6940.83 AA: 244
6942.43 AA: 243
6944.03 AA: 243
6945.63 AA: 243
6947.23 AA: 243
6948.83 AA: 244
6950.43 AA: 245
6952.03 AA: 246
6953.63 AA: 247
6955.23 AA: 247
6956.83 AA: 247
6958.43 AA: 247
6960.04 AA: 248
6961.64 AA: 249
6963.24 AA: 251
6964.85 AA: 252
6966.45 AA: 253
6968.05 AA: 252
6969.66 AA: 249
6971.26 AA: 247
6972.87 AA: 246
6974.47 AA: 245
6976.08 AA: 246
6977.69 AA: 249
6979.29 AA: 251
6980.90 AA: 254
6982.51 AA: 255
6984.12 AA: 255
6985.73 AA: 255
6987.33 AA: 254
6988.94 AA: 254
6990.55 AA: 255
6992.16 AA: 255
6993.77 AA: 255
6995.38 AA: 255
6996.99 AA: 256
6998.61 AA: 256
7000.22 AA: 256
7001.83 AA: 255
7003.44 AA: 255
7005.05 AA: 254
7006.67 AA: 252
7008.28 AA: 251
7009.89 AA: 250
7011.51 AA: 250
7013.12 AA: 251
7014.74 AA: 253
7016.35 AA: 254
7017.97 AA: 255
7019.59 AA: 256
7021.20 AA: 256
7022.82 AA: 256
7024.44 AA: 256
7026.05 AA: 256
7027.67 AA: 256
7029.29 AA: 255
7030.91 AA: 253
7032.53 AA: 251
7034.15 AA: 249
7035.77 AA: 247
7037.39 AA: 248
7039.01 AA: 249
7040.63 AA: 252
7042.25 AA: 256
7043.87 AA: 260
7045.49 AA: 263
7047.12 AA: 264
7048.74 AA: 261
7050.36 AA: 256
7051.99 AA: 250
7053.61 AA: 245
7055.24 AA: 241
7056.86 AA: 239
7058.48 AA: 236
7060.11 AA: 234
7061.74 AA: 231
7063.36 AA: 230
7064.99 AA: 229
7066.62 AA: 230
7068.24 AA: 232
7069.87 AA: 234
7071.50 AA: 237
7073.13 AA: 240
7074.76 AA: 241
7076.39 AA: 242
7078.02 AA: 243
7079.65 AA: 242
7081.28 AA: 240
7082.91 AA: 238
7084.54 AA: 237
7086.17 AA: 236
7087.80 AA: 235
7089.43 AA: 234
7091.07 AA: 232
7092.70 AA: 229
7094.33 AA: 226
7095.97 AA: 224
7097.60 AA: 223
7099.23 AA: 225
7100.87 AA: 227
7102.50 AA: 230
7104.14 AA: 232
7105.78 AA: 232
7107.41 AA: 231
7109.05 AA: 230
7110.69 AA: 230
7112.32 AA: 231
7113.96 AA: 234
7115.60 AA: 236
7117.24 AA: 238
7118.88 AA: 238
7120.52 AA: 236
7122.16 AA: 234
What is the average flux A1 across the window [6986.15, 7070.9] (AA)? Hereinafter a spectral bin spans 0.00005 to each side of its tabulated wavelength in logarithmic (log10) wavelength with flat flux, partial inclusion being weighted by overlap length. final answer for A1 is 250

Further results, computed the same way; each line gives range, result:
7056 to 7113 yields 233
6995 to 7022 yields 254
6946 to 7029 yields 252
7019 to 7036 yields 254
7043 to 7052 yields 260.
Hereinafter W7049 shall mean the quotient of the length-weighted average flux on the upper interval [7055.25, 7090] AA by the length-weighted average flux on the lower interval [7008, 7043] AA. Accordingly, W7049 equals 0.9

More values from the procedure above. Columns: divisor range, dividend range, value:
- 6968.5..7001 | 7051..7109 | 0.93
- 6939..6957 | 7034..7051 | 1.04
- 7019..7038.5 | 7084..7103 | 0.91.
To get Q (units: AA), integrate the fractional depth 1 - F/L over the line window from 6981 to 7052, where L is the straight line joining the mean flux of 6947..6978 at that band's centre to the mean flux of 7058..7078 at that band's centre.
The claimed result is -3.9 AA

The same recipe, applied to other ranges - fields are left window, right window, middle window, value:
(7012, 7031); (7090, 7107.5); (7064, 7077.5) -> 0.1 AA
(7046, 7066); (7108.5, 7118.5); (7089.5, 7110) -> 0.6 AA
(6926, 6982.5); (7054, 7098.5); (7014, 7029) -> -1.0 AA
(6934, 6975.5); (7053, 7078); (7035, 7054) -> -1.3 AA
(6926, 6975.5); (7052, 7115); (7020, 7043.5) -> -1.5 AA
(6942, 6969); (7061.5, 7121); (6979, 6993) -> -0.6 AA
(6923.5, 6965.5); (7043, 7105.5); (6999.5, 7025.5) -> -1.5 AA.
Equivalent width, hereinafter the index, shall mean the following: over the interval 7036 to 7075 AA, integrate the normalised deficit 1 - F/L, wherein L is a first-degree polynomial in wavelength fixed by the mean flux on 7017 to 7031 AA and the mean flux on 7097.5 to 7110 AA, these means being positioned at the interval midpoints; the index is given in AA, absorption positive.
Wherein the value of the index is 0.1 AA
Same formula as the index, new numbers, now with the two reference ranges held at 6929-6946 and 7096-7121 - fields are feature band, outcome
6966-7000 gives -2.1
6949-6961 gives -0.4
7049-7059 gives -0.5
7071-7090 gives -0.5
